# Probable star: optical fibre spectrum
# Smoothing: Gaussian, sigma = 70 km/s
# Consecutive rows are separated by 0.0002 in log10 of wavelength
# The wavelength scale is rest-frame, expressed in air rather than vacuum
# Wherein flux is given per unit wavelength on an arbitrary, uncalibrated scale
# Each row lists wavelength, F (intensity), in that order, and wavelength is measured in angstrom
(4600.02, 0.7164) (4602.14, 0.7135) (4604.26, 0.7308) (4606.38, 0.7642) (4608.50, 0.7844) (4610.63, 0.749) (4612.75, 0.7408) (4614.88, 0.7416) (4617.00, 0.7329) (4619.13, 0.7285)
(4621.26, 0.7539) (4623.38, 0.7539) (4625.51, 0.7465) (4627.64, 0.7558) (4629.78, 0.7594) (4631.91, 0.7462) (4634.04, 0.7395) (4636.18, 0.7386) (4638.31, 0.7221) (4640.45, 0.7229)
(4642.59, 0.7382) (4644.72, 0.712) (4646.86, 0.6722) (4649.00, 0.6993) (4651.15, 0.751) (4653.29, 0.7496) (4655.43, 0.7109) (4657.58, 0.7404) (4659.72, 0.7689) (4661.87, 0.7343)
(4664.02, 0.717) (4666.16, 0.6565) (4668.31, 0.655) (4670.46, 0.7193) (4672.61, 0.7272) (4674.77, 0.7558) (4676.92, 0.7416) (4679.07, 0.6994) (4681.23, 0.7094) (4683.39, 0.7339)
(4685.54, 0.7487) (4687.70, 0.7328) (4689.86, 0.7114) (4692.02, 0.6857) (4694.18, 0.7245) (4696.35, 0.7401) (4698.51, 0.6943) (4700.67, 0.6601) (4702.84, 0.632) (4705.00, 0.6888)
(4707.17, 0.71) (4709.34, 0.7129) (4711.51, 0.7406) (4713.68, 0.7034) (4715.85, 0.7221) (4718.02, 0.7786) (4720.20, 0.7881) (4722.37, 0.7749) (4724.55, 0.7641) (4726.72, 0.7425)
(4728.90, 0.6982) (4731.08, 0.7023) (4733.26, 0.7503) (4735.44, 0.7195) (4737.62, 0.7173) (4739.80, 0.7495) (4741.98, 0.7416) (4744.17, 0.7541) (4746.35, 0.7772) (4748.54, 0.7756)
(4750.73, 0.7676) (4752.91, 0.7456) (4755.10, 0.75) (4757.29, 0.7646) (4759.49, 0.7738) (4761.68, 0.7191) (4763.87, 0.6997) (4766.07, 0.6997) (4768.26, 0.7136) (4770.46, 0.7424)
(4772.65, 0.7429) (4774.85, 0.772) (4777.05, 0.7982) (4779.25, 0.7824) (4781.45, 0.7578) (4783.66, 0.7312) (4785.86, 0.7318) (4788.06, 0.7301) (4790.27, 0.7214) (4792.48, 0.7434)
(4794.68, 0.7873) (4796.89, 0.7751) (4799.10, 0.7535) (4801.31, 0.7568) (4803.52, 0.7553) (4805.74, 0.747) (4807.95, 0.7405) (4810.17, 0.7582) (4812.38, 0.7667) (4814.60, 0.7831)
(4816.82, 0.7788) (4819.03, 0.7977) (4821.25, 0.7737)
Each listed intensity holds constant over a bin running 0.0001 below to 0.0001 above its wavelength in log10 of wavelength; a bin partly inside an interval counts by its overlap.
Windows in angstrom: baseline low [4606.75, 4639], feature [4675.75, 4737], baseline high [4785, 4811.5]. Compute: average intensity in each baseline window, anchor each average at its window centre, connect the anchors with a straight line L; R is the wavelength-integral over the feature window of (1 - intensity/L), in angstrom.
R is 2.2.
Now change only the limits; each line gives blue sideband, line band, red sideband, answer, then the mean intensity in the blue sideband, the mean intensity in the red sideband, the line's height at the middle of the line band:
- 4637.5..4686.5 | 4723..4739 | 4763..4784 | 0.1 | 0.721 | 0.745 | 0.736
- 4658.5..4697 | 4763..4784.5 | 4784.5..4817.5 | 0.1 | 0.72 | 0.755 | 0.747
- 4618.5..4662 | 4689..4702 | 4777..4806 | 0.7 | 0.736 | 0.754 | 0.742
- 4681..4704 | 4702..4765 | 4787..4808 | -1.1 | 0.707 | 0.751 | 0.724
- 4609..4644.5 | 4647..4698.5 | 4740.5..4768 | 1.6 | 0.742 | 0.746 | 0.743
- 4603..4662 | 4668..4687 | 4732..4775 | 0.4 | 0.739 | 0.743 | 0.74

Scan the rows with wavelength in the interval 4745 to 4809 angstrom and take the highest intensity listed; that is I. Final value 0.7982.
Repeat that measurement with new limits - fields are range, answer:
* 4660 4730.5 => 0.7881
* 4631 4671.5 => 0.7689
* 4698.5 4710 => 0.7129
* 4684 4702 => 0.7487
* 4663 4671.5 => 0.7193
